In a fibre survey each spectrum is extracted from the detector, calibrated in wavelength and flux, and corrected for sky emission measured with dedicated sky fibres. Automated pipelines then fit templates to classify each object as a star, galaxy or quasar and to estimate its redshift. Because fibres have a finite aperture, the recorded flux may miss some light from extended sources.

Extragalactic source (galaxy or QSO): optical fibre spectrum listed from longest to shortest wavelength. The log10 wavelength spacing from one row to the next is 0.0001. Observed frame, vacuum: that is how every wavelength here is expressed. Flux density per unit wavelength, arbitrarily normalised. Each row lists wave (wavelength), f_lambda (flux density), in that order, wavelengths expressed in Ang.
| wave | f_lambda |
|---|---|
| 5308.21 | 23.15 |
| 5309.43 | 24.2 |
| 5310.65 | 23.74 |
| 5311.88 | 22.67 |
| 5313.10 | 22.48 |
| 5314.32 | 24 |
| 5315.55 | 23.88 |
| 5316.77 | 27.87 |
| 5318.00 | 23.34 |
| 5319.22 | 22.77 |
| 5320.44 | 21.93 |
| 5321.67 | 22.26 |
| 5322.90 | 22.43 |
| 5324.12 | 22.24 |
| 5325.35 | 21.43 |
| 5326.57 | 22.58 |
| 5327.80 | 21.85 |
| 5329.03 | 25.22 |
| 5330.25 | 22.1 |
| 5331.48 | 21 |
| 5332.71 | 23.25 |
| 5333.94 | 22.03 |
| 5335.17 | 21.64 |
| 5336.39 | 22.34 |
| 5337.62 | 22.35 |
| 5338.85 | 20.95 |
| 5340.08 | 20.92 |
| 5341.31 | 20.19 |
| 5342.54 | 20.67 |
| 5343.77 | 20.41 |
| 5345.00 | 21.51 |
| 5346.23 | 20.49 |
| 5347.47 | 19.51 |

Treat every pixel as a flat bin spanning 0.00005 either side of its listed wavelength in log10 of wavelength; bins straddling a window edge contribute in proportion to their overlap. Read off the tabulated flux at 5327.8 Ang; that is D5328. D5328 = 21.85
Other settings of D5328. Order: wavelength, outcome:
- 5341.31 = 20.19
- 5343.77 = 20.41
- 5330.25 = 22.1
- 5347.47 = 19.51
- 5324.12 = 22.24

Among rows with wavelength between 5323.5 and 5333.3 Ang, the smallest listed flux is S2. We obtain 21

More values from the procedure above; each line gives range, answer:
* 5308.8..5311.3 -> 23.74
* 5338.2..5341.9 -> 20.19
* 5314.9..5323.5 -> 21.93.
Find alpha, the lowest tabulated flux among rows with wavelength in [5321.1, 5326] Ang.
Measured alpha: 21.43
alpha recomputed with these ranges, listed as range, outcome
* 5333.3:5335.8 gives 21.64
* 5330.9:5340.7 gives 20.92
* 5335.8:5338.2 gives 22.34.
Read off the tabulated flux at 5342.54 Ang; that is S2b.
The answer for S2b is 20.67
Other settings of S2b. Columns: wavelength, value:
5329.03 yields 25.22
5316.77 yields 27.87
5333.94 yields 22.03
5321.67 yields 22.26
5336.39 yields 22.34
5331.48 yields 21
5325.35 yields 21.43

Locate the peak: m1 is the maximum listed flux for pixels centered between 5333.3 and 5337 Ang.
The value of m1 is 22.34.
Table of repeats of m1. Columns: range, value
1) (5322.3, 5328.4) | 22.58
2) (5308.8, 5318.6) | 27.87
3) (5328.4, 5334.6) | 25.22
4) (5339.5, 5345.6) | 21.51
